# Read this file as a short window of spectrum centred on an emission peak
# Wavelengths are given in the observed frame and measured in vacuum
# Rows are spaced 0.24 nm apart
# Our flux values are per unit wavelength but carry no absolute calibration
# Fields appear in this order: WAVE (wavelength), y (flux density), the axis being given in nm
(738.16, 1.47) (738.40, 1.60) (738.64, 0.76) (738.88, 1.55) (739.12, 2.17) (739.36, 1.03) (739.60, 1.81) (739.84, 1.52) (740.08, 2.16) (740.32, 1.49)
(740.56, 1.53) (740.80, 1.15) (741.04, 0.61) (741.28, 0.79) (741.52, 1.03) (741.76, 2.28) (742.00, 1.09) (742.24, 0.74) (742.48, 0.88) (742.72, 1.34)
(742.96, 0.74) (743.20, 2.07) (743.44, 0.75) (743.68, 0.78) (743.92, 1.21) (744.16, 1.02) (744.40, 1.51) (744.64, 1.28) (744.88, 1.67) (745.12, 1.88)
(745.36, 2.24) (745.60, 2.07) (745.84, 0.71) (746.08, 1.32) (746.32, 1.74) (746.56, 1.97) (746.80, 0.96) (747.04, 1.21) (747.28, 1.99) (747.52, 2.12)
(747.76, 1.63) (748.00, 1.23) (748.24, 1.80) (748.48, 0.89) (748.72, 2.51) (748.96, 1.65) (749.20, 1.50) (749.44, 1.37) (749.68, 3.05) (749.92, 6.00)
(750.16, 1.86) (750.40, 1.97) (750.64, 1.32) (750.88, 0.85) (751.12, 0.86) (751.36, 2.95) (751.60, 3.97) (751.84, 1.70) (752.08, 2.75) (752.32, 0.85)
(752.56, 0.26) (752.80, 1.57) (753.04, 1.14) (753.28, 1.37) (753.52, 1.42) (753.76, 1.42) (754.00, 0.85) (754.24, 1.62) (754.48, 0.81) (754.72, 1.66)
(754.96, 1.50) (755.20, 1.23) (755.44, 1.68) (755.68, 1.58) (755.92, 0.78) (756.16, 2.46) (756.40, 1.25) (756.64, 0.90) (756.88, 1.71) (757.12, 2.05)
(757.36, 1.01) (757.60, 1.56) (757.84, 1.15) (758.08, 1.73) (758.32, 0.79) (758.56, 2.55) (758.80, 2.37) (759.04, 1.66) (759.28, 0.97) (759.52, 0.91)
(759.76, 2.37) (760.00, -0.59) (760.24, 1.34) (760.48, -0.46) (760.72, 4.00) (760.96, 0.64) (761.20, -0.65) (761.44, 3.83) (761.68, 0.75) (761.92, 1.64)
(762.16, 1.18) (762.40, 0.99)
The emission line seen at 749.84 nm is [S II] 6716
